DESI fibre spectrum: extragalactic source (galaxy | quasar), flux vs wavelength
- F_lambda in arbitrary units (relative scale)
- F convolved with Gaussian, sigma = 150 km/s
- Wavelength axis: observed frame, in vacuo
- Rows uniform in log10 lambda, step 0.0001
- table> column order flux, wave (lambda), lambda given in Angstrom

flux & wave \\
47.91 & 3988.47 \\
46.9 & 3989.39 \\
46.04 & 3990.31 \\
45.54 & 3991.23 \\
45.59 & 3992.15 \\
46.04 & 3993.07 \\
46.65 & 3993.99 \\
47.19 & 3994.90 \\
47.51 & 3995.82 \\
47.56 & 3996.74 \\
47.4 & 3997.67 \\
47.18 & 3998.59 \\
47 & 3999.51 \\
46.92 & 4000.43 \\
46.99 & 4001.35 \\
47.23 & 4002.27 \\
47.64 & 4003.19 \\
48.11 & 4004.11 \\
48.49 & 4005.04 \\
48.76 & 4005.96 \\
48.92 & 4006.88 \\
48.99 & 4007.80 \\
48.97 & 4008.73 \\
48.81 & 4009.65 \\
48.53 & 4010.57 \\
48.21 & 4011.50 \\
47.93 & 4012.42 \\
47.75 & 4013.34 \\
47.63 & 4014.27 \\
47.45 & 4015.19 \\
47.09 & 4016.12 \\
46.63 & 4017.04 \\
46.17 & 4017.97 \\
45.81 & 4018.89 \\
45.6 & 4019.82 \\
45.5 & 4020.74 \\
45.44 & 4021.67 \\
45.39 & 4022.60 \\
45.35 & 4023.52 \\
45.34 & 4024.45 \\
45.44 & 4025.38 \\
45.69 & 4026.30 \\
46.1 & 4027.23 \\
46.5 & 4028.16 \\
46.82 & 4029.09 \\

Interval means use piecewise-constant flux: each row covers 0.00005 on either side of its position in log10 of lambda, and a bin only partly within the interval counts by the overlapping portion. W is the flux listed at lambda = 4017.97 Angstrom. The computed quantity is 46.17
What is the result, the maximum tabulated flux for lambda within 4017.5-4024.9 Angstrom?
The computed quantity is 46.17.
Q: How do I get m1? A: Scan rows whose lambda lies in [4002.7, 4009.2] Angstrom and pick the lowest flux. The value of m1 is 47.64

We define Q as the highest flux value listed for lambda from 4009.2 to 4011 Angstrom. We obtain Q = 48.81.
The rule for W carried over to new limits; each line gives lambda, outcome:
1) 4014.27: 47.63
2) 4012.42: 47.93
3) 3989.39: 46.9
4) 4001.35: 46.99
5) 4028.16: 46.5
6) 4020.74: 45.5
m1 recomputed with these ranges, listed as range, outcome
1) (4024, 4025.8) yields 45.34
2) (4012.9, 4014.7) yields 47.63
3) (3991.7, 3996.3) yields 45.59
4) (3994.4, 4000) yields 47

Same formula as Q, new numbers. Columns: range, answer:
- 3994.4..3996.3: 47.51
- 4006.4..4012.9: 48.99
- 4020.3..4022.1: 45.5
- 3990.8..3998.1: 47.56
